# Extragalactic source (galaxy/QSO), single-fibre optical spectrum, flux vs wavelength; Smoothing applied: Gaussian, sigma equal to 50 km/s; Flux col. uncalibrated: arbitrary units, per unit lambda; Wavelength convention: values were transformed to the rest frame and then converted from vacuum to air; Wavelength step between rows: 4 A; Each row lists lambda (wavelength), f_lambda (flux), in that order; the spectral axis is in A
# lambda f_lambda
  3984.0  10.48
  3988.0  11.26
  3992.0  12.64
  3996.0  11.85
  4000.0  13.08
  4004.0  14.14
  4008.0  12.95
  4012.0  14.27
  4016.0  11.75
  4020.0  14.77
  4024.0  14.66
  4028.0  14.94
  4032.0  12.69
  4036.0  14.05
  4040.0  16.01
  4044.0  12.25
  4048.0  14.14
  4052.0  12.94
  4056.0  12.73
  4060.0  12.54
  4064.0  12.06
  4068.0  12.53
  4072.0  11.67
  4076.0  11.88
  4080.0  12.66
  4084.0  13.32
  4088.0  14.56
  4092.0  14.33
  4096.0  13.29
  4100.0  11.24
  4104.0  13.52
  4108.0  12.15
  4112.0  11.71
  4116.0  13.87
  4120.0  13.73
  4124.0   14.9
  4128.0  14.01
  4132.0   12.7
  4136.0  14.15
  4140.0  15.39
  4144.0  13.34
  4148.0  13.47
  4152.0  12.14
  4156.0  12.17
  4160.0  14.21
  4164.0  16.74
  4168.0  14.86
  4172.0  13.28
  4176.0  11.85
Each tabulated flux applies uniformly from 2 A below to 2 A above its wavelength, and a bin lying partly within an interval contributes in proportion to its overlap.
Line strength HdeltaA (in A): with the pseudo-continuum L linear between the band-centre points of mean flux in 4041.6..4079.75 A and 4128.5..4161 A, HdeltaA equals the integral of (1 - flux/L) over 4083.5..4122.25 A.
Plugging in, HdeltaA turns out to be -0.5 A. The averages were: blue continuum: 12.6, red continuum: 13.4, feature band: 13.2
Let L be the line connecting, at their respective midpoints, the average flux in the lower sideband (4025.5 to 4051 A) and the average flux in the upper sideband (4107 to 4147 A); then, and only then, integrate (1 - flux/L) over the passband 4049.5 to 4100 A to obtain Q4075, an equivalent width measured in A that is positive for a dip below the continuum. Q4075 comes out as 3.7 A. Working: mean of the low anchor 14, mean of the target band 12.8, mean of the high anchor 13.6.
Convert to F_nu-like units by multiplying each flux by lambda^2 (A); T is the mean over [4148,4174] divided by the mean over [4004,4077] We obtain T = 1.1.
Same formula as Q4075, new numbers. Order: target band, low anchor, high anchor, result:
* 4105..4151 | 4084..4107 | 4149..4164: -0.6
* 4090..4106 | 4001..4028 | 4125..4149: 0.9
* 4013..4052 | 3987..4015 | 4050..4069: -3.6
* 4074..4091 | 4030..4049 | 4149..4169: 0.8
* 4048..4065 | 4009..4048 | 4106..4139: 1.2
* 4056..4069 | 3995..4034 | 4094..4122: 0.7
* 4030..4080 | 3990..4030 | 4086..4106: 1.9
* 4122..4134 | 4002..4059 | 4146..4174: -0.1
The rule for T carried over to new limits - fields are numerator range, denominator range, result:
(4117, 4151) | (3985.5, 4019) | 1.16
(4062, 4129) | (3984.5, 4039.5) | 1.02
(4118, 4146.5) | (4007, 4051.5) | 1.06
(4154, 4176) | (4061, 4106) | 1.14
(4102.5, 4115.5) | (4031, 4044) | 0.93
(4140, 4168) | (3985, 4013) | 1.18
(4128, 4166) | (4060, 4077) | 1.19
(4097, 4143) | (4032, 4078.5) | 1.07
